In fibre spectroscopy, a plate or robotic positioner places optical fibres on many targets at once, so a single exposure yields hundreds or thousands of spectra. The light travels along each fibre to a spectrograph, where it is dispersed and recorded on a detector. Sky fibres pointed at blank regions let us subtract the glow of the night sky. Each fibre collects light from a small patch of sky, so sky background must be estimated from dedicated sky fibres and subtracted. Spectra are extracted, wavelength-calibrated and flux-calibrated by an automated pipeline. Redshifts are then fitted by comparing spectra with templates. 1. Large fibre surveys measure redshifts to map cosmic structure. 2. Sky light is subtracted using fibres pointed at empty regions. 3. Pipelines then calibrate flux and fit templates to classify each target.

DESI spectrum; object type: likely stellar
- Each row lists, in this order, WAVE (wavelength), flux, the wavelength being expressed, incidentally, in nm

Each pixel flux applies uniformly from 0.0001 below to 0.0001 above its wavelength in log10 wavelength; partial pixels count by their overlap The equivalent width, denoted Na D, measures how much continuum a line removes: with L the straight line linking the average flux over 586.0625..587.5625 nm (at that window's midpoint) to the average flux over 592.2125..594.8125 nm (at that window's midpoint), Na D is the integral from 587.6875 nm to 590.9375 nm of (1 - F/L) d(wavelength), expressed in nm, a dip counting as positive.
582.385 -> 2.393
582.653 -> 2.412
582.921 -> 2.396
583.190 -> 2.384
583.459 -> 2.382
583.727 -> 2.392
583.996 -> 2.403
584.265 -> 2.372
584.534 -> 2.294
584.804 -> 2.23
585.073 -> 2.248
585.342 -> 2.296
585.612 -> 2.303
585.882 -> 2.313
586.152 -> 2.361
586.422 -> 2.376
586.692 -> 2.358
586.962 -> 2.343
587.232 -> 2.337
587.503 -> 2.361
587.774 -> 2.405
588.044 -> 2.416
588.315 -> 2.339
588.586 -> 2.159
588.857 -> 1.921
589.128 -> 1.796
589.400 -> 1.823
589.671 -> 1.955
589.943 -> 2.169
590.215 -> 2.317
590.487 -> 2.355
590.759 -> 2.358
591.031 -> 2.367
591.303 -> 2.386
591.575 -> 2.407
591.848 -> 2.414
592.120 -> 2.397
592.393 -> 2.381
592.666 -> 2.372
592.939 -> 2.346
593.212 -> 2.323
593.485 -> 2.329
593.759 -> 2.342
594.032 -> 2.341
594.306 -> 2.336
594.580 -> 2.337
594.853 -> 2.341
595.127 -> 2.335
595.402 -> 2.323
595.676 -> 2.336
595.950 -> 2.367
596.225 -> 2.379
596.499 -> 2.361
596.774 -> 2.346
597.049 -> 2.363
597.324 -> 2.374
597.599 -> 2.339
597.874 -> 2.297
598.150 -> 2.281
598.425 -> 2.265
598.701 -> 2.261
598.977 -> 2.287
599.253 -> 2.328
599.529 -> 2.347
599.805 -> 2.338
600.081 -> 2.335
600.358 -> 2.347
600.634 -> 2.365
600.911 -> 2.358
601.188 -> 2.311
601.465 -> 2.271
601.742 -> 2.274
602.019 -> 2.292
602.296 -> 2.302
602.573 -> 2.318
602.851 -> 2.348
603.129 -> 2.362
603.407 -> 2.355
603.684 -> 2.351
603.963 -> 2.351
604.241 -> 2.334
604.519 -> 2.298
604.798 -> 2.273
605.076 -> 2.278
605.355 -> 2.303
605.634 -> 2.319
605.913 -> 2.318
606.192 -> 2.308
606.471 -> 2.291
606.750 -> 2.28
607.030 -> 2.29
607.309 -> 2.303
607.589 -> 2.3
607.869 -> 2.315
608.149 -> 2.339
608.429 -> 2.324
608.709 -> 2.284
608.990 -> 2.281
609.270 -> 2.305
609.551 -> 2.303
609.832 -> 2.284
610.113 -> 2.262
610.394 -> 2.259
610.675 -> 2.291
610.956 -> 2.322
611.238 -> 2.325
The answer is 0.26 nm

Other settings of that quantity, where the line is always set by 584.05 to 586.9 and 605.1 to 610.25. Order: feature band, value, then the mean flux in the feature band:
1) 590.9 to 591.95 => -0.04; 2.39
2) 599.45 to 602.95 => -0.03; 2.32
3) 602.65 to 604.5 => -0.03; 2.35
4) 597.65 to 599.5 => 0.01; 2.29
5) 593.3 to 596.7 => -0.05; 2.34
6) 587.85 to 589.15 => 0.08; 2.17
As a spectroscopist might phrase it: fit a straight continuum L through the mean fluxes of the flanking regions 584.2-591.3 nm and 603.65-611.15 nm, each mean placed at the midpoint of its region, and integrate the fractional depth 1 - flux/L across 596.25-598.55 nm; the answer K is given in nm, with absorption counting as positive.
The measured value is -0.05 nm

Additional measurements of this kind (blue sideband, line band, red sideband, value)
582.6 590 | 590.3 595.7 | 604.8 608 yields -0.184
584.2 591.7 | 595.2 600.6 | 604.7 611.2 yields -0.122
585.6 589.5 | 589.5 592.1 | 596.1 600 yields -0.037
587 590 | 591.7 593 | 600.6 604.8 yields -0.107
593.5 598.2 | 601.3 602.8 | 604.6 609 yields 0.015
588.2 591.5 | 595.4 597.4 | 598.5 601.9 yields -0.085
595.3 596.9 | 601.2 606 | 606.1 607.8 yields -0.001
